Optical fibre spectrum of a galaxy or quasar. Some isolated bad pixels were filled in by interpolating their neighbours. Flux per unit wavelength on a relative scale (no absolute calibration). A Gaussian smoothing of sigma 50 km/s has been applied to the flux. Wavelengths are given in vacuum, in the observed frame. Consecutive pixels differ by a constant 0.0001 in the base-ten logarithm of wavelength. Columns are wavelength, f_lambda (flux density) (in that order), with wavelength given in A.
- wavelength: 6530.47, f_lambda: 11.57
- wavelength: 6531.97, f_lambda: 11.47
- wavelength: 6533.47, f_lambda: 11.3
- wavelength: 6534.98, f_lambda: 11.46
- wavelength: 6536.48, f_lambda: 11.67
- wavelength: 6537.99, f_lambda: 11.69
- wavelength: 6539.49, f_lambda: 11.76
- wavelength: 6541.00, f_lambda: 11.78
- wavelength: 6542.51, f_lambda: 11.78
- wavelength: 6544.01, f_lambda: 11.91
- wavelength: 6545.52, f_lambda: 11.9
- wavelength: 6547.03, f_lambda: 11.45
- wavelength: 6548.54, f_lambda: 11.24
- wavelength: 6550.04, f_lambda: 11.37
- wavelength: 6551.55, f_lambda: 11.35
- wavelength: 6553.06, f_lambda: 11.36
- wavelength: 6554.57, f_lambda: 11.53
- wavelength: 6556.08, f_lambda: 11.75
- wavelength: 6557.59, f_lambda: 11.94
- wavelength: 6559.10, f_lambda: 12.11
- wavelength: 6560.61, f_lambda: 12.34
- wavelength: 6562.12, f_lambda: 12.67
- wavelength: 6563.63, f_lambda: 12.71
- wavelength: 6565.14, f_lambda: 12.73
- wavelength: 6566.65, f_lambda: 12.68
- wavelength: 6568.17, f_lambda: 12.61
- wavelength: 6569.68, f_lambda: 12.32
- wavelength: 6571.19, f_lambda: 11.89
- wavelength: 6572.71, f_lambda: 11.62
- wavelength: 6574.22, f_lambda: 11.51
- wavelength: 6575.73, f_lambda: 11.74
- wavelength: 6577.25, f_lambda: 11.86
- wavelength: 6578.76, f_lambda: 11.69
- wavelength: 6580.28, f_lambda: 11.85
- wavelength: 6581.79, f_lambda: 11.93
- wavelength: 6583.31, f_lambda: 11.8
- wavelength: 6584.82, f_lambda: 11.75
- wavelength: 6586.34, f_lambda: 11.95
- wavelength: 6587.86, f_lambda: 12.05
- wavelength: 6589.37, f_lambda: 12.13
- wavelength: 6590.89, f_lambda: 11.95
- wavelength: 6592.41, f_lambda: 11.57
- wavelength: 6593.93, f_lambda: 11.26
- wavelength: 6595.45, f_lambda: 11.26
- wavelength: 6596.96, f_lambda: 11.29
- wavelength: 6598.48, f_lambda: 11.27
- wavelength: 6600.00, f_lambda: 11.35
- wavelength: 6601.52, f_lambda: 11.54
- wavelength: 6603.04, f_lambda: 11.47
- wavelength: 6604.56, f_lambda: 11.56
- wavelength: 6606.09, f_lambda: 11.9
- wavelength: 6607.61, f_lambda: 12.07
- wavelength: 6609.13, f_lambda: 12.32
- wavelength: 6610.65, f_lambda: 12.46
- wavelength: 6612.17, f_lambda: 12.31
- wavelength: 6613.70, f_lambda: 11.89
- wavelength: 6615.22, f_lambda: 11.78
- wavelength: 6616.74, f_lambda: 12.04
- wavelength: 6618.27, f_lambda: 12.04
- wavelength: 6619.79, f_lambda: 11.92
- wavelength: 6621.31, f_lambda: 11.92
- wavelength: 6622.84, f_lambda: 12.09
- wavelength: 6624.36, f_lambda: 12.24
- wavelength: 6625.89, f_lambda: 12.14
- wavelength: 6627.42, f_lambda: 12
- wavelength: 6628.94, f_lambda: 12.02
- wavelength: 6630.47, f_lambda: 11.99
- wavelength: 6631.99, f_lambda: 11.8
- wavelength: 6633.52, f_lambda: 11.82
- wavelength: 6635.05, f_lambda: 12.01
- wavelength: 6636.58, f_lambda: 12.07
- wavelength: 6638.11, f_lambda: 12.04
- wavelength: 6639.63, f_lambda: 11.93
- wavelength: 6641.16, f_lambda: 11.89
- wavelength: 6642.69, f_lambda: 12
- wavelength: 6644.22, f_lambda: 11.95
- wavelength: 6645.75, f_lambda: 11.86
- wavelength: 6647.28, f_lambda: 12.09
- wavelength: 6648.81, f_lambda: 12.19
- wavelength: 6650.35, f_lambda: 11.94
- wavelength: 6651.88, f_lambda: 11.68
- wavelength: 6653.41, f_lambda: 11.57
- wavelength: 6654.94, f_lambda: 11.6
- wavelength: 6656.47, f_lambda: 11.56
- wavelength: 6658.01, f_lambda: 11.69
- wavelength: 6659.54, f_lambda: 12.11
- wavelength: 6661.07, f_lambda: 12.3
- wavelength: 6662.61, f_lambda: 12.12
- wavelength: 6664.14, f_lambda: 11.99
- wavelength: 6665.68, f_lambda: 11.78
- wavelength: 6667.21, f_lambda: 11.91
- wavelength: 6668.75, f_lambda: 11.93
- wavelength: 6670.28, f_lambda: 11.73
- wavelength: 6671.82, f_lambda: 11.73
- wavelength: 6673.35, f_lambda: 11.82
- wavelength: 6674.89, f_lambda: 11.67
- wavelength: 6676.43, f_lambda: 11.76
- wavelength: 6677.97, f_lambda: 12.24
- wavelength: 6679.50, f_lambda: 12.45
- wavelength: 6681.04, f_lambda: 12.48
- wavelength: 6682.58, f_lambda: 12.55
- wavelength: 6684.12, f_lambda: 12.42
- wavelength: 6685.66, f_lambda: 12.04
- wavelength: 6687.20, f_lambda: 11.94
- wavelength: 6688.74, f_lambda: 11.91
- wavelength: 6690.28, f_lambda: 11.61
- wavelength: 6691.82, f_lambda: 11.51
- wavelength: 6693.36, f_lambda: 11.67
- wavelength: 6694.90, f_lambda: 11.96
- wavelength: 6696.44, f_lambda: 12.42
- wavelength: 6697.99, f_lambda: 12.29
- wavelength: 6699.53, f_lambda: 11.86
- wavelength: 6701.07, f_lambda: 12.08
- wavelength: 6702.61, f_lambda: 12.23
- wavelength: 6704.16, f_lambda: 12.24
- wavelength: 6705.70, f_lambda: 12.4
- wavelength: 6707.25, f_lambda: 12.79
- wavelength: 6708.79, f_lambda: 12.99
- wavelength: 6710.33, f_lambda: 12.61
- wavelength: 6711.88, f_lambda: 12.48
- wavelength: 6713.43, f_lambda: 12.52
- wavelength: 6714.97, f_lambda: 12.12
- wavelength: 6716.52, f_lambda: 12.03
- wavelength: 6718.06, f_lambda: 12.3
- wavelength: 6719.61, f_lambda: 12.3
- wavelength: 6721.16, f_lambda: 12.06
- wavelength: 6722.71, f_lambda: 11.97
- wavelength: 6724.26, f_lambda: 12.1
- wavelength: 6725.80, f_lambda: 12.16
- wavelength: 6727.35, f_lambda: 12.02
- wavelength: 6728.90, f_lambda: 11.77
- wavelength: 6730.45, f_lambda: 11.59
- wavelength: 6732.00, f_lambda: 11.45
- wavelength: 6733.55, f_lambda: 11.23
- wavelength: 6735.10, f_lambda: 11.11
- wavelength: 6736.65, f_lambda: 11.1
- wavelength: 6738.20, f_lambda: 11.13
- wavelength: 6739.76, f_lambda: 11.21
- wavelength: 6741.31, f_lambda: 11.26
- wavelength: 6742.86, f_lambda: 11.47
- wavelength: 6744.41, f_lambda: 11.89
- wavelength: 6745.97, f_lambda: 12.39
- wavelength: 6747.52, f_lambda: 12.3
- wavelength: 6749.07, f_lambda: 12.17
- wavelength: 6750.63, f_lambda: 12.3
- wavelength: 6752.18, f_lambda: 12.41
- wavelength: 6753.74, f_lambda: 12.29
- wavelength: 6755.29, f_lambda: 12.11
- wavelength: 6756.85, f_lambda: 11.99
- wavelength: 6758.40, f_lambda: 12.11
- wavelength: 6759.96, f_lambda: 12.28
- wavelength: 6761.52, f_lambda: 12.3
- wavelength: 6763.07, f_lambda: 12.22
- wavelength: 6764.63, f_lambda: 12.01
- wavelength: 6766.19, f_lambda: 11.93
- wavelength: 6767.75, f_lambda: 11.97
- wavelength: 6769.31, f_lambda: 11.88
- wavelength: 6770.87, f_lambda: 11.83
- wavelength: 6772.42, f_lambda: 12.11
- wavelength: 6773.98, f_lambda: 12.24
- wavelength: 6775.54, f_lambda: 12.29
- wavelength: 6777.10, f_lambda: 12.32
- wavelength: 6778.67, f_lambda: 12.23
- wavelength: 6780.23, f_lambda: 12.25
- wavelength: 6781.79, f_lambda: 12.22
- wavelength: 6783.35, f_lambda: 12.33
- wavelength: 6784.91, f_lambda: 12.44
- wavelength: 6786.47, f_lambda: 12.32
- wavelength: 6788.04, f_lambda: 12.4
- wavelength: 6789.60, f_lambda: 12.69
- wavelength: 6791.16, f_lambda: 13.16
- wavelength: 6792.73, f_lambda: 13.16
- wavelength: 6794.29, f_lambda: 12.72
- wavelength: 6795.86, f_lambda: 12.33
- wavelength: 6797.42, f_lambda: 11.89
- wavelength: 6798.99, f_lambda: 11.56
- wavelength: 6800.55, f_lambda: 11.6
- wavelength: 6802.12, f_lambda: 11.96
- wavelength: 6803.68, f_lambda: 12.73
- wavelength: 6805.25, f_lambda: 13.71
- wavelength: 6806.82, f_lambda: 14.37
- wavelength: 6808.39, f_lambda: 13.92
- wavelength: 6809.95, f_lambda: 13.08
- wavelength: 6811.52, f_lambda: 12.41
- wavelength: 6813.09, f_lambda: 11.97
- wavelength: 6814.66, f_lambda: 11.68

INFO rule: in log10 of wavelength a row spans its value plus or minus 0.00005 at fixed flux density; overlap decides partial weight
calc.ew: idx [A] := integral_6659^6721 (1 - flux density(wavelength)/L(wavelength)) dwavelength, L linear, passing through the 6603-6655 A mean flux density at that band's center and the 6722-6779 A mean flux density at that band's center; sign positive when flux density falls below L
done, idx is -1.0 A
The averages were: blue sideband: 12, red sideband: 11.9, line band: 12.1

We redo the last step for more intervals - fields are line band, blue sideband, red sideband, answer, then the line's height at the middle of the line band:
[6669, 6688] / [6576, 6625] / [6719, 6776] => -0.3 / 11.9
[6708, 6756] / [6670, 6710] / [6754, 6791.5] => 0.8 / 12.2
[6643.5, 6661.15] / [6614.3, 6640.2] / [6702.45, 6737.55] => 0.2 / 12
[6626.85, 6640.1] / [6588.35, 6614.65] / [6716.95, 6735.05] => -0.2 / 11.8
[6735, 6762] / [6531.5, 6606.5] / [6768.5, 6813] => 1.0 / 12.4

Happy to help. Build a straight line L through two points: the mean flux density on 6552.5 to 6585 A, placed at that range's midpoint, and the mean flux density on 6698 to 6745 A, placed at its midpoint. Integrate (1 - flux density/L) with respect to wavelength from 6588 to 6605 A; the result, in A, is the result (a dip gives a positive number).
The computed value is 0.7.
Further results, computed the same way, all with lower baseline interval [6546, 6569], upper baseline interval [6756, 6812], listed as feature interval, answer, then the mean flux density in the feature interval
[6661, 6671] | 0.21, 11.9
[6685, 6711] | 0.22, 12.2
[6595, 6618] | 0.57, 11.8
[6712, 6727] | 0.14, 12.2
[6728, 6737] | 0.67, 11.4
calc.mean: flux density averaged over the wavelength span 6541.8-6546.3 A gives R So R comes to 11.9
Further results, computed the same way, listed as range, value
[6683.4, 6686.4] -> 12.2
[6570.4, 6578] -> 11.7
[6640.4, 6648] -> 12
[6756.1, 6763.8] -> 12.2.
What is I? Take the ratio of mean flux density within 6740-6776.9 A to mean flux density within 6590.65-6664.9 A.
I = 1.02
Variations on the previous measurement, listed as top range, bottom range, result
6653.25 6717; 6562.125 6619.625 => 1.01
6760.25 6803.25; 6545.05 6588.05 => 1.03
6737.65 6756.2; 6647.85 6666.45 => 1.00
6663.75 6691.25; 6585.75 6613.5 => 1.02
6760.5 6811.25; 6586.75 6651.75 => 1.05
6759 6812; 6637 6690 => 1.04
